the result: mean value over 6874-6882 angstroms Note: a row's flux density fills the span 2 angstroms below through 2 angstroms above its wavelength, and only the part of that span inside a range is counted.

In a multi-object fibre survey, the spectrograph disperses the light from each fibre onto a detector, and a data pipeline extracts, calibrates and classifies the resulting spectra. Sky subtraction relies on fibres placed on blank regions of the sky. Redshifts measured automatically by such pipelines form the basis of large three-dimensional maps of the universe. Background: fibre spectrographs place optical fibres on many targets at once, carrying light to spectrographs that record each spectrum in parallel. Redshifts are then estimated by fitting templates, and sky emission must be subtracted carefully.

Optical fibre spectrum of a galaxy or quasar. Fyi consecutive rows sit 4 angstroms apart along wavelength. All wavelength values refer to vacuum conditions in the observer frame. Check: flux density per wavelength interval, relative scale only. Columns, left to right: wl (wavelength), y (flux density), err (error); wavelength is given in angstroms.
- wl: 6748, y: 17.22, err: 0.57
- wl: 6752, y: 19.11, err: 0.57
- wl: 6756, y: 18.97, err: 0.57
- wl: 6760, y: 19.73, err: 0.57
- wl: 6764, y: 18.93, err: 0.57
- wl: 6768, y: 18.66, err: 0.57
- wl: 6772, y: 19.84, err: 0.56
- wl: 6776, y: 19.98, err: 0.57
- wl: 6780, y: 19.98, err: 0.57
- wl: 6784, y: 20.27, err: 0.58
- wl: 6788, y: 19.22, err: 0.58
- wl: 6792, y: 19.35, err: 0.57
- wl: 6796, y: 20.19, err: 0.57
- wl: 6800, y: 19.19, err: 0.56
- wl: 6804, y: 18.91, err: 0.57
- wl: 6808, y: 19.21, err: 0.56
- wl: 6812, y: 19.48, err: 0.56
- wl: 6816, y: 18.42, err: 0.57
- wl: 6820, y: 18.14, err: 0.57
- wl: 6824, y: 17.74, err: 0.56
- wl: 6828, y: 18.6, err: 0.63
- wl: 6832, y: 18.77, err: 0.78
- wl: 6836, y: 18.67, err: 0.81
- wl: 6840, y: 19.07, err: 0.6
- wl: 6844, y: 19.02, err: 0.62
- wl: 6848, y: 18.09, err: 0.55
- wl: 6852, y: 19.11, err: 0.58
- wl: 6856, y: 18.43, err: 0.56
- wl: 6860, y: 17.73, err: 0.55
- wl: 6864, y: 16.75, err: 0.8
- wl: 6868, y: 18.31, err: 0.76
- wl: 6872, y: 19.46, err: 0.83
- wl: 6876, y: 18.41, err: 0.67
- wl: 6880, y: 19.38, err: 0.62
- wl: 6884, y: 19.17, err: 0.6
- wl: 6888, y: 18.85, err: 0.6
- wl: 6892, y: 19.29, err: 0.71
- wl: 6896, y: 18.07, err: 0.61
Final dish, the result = 18.9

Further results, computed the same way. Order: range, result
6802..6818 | 19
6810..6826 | 18.4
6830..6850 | 18.7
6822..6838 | 18.4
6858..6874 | 18.1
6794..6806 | 19.4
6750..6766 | 19.2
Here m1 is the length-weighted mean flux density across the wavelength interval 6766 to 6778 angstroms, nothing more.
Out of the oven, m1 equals 19.5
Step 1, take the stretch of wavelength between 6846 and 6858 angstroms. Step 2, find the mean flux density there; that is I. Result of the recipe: 18.5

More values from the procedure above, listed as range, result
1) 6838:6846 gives 19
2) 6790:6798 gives 19.8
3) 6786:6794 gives 19.3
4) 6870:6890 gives 19.1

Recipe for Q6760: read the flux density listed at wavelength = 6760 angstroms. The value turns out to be 19.73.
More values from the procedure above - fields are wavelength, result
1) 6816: 18.42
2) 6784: 20.27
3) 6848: 18.09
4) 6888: 18.85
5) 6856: 18.43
